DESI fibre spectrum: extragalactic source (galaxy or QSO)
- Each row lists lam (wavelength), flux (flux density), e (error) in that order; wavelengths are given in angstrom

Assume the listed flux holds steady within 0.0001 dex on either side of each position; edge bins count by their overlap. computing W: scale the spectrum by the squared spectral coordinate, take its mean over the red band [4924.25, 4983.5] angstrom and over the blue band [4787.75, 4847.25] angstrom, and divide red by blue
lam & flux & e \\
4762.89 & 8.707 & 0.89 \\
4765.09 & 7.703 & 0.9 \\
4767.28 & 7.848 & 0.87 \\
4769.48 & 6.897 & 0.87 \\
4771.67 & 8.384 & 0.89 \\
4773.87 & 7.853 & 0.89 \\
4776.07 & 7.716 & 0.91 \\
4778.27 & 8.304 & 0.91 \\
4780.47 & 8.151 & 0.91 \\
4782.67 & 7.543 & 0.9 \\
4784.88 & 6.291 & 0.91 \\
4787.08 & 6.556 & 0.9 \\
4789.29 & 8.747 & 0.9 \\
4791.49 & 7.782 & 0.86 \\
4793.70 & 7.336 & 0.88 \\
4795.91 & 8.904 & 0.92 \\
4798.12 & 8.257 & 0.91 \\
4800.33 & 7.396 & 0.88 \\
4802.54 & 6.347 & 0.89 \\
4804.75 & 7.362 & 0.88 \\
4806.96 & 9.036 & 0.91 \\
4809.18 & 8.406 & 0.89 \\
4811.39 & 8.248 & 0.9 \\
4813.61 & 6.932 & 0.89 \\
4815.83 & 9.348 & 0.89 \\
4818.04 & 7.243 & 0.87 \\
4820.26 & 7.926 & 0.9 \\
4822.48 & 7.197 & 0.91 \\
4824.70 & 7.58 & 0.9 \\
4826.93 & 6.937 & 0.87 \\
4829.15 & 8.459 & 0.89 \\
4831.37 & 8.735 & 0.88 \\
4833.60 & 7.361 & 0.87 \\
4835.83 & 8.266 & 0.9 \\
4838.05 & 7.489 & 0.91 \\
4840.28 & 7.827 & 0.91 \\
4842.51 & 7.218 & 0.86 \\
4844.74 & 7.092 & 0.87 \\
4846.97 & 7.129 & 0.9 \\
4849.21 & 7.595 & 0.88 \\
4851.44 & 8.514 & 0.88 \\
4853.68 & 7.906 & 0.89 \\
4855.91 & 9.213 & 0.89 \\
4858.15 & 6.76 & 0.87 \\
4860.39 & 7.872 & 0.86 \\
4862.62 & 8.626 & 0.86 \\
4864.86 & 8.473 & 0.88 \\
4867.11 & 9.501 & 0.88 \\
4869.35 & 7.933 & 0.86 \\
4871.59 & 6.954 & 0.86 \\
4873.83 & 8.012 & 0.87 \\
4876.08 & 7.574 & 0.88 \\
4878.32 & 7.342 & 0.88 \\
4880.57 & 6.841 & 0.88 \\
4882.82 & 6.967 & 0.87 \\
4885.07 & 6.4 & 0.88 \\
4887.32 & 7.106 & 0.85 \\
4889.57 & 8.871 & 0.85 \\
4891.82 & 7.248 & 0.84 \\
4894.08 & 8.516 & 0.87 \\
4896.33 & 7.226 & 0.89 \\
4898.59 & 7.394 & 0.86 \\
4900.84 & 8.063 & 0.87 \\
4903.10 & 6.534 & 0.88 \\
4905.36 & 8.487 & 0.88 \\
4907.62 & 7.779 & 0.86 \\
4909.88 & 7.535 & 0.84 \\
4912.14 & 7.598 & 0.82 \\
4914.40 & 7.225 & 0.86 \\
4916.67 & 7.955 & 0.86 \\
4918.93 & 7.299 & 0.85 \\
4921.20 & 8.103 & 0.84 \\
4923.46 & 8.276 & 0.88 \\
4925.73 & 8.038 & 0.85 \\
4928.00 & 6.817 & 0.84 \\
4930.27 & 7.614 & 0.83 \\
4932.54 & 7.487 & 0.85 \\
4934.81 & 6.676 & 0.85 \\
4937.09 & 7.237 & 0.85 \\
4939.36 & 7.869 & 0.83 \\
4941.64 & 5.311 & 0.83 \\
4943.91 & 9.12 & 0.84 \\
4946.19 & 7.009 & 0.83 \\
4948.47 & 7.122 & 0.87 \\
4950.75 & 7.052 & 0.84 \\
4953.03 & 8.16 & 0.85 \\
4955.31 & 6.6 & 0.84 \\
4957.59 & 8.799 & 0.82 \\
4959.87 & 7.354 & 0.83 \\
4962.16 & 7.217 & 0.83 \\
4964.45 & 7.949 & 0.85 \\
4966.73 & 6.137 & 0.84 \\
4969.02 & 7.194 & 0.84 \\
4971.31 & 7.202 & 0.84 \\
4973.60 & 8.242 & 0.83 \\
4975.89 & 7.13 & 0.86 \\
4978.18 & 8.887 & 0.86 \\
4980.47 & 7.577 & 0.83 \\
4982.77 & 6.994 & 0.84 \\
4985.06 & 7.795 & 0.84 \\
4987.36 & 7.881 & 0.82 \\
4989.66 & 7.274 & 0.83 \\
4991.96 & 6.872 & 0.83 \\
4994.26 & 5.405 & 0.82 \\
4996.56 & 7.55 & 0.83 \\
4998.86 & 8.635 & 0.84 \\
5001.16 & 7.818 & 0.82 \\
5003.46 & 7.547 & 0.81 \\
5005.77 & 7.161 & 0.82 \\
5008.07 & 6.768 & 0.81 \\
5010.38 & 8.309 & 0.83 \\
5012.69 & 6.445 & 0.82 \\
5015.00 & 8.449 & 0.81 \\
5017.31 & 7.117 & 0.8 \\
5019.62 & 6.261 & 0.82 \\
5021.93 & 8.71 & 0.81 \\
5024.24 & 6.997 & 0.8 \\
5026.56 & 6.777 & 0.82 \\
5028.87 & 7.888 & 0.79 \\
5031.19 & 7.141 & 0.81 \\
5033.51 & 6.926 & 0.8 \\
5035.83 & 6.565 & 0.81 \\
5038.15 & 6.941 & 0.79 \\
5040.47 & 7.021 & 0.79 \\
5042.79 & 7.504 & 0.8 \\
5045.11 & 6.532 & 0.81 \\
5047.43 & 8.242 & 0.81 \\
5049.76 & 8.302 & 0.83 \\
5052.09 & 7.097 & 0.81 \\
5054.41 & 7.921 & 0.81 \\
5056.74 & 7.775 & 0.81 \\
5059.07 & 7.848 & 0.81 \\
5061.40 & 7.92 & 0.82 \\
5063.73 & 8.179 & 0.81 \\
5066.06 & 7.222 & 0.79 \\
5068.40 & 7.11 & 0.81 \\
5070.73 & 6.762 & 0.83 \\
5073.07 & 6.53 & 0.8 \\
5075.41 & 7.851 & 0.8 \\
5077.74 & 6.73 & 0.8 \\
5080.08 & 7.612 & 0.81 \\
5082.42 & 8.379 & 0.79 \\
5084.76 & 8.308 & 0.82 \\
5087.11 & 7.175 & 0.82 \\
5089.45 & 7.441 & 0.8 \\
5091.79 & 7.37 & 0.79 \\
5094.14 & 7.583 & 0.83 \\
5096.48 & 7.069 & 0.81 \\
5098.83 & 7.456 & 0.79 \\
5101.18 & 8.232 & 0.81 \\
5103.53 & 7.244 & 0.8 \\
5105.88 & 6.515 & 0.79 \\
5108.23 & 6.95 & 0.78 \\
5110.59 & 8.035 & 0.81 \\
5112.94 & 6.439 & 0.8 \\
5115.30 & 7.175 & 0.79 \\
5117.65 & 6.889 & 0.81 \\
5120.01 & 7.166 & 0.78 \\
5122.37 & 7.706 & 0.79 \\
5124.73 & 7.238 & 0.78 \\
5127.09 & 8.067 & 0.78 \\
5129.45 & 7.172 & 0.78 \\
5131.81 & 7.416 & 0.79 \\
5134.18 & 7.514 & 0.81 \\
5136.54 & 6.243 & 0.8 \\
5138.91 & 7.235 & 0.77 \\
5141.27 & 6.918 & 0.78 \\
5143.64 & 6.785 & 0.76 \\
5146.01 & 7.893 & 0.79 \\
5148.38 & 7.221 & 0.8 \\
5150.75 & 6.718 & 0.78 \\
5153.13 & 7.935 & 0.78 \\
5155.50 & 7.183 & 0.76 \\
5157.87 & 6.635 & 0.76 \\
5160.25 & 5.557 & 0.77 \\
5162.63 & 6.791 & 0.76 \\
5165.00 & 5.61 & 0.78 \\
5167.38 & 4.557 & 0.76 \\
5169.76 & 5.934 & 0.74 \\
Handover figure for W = 1.01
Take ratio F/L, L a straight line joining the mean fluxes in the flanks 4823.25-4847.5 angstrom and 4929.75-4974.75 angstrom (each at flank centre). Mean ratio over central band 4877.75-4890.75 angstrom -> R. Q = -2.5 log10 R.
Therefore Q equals 0.04 mag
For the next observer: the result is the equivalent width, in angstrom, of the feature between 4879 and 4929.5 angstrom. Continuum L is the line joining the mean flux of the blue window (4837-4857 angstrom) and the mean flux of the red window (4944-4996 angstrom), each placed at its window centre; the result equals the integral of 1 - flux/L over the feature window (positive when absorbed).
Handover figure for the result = 0.3 angstrom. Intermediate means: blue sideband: 7.77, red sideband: 7.39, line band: 7.56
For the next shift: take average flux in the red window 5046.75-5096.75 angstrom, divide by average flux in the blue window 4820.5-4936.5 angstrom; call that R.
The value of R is 0.99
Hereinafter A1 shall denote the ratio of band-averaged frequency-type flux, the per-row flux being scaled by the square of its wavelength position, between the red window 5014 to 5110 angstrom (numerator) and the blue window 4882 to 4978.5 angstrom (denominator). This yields 1.04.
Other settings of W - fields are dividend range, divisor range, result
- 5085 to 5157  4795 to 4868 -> 1.03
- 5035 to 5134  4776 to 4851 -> 1.07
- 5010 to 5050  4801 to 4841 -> 1.02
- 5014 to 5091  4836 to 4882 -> 1.03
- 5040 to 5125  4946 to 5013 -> 1.04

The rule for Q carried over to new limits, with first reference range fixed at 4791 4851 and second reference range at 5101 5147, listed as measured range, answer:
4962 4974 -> 0.03 mag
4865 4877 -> -0.05 mag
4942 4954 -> 0.00 mag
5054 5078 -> -0.02 mag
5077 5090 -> -0.05 mag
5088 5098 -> -0.01 mag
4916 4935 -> -0.01 mag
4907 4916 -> 0.01 mag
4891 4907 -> 0.00 mag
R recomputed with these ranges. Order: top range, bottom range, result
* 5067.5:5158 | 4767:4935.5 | 0.94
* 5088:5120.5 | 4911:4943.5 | 0.98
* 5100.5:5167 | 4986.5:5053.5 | 0.96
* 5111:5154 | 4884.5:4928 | 0.94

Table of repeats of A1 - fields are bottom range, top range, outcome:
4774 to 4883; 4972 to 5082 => 1.03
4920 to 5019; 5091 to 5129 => 1.04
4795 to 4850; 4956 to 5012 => 1.03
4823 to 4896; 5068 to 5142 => 1.04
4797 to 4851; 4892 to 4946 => 1.02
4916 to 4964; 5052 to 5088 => 1.06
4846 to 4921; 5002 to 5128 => 1.03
